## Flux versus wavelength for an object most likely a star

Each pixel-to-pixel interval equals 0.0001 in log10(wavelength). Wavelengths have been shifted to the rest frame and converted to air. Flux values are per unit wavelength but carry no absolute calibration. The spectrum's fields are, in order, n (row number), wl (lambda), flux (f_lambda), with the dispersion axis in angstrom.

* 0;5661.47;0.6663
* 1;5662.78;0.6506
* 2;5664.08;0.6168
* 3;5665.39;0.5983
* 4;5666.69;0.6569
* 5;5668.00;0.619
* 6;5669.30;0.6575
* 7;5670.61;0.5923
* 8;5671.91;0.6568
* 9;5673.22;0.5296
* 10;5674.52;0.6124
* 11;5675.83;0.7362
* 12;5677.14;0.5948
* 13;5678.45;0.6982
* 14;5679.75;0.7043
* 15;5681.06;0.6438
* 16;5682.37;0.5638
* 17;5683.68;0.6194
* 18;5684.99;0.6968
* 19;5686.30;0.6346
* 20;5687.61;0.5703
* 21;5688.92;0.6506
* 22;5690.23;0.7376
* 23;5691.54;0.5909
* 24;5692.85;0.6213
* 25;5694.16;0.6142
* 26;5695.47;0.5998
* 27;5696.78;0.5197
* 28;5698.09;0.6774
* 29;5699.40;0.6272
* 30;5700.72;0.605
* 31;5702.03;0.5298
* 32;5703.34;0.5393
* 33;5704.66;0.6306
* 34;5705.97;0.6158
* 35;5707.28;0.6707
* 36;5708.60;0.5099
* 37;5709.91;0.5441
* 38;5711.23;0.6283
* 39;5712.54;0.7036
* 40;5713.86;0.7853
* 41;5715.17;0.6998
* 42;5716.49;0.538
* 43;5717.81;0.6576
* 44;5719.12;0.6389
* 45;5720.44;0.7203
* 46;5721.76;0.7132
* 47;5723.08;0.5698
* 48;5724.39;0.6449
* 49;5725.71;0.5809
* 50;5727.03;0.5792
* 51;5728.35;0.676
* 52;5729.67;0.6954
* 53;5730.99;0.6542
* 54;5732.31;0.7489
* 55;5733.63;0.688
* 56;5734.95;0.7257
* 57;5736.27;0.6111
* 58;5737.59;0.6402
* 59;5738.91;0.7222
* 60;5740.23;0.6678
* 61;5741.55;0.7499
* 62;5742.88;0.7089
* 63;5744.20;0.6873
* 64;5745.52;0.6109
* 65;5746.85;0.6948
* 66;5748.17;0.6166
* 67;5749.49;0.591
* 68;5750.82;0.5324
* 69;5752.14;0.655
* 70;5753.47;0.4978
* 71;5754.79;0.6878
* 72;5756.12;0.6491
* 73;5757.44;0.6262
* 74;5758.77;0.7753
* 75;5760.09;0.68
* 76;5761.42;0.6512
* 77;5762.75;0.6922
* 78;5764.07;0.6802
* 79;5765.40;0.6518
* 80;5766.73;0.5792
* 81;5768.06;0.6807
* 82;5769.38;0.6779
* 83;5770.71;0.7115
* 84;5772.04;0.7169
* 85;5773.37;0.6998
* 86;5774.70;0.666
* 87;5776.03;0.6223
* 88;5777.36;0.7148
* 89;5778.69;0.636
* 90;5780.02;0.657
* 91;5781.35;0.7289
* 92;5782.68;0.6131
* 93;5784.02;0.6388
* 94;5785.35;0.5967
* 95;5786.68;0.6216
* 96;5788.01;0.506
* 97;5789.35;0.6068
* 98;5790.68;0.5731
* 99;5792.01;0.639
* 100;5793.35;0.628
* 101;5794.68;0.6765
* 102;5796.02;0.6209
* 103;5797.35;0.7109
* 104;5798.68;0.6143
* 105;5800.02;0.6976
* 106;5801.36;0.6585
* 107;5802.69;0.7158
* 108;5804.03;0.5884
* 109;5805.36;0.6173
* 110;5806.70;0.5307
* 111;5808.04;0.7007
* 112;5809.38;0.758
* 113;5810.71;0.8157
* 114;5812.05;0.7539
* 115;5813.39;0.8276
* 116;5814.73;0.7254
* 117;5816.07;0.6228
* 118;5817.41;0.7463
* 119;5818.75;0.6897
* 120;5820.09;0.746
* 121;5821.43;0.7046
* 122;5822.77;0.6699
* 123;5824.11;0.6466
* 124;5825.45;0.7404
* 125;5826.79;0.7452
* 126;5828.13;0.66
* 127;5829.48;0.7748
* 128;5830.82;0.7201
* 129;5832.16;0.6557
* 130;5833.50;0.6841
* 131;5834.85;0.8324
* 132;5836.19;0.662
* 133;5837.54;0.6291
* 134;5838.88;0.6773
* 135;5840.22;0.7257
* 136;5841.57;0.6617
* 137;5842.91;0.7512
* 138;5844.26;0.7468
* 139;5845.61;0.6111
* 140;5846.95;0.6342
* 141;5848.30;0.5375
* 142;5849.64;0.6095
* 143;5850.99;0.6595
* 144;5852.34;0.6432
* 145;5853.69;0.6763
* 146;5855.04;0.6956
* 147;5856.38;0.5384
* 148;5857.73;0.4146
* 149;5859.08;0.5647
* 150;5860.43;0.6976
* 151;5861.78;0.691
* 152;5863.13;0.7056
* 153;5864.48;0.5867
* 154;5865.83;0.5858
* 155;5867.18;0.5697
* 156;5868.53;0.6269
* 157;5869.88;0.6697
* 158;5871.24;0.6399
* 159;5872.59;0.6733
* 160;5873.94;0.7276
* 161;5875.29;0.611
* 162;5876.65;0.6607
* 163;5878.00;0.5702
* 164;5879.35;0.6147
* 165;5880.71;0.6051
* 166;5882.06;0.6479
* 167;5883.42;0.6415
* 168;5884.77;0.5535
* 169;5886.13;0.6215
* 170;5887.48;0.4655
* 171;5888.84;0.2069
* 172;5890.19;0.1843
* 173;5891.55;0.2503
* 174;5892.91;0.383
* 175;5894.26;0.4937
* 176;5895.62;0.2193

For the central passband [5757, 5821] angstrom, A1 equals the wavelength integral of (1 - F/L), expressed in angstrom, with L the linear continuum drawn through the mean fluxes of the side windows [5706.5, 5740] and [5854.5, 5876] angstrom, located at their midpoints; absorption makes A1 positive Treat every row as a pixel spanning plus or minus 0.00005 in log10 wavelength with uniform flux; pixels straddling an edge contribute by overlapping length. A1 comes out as -2.9 angstrom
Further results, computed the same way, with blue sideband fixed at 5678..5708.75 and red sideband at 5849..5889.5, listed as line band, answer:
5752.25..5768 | -1.0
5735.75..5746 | -1.0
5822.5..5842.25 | -2.9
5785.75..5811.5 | -1.5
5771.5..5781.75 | -1.1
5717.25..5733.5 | -1.0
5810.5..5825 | -2.6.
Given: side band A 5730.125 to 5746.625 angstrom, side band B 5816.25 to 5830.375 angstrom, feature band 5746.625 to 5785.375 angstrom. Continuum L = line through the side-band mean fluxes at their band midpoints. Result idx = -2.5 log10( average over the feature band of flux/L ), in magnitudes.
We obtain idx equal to 0.06 mag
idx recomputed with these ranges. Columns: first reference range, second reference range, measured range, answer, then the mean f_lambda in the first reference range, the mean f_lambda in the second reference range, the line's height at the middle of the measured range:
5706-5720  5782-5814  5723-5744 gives -0.046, 0.638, 0.654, 0.642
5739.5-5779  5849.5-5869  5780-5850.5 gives -0.062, 0.661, 0.618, 0.637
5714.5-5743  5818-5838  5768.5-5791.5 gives 0.063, 0.664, 0.705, 0.685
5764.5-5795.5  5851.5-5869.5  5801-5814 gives -0.101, 0.645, 0.616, 0.635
